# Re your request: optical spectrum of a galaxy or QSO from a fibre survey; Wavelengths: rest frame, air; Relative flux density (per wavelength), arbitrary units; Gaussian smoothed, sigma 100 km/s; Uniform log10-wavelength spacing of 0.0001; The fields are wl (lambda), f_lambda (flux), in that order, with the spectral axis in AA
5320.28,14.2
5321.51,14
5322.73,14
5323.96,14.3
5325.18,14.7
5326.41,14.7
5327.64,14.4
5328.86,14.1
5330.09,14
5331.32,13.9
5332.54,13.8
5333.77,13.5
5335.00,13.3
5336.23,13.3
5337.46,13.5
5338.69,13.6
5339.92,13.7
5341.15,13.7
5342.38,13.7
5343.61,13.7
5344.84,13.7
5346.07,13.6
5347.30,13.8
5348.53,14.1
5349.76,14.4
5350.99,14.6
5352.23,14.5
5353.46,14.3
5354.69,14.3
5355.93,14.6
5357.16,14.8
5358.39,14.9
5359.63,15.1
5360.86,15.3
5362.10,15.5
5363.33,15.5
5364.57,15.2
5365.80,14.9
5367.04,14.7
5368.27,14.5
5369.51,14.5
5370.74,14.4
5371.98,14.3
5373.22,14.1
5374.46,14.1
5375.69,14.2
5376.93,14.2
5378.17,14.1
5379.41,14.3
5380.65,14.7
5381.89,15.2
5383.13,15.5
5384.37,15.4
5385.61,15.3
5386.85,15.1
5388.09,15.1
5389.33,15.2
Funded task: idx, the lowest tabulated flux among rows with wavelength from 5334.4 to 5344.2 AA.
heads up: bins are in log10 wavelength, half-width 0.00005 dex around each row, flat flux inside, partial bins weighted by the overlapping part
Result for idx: 13.3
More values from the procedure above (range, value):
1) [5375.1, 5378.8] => 14.1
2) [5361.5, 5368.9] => 14.5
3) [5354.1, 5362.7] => 14.3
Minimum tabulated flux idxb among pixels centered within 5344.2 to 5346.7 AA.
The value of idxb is 13.6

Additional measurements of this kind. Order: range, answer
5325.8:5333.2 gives 13.8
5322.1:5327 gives 14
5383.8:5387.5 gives 15.1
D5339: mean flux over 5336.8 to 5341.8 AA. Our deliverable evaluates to 13.6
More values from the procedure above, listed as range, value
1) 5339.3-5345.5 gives 13.7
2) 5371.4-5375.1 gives 14.2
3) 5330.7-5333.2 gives 13.9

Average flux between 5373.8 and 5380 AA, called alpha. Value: 14.2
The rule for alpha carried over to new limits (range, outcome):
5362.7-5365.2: 15.4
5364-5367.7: 15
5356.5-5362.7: 15.1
